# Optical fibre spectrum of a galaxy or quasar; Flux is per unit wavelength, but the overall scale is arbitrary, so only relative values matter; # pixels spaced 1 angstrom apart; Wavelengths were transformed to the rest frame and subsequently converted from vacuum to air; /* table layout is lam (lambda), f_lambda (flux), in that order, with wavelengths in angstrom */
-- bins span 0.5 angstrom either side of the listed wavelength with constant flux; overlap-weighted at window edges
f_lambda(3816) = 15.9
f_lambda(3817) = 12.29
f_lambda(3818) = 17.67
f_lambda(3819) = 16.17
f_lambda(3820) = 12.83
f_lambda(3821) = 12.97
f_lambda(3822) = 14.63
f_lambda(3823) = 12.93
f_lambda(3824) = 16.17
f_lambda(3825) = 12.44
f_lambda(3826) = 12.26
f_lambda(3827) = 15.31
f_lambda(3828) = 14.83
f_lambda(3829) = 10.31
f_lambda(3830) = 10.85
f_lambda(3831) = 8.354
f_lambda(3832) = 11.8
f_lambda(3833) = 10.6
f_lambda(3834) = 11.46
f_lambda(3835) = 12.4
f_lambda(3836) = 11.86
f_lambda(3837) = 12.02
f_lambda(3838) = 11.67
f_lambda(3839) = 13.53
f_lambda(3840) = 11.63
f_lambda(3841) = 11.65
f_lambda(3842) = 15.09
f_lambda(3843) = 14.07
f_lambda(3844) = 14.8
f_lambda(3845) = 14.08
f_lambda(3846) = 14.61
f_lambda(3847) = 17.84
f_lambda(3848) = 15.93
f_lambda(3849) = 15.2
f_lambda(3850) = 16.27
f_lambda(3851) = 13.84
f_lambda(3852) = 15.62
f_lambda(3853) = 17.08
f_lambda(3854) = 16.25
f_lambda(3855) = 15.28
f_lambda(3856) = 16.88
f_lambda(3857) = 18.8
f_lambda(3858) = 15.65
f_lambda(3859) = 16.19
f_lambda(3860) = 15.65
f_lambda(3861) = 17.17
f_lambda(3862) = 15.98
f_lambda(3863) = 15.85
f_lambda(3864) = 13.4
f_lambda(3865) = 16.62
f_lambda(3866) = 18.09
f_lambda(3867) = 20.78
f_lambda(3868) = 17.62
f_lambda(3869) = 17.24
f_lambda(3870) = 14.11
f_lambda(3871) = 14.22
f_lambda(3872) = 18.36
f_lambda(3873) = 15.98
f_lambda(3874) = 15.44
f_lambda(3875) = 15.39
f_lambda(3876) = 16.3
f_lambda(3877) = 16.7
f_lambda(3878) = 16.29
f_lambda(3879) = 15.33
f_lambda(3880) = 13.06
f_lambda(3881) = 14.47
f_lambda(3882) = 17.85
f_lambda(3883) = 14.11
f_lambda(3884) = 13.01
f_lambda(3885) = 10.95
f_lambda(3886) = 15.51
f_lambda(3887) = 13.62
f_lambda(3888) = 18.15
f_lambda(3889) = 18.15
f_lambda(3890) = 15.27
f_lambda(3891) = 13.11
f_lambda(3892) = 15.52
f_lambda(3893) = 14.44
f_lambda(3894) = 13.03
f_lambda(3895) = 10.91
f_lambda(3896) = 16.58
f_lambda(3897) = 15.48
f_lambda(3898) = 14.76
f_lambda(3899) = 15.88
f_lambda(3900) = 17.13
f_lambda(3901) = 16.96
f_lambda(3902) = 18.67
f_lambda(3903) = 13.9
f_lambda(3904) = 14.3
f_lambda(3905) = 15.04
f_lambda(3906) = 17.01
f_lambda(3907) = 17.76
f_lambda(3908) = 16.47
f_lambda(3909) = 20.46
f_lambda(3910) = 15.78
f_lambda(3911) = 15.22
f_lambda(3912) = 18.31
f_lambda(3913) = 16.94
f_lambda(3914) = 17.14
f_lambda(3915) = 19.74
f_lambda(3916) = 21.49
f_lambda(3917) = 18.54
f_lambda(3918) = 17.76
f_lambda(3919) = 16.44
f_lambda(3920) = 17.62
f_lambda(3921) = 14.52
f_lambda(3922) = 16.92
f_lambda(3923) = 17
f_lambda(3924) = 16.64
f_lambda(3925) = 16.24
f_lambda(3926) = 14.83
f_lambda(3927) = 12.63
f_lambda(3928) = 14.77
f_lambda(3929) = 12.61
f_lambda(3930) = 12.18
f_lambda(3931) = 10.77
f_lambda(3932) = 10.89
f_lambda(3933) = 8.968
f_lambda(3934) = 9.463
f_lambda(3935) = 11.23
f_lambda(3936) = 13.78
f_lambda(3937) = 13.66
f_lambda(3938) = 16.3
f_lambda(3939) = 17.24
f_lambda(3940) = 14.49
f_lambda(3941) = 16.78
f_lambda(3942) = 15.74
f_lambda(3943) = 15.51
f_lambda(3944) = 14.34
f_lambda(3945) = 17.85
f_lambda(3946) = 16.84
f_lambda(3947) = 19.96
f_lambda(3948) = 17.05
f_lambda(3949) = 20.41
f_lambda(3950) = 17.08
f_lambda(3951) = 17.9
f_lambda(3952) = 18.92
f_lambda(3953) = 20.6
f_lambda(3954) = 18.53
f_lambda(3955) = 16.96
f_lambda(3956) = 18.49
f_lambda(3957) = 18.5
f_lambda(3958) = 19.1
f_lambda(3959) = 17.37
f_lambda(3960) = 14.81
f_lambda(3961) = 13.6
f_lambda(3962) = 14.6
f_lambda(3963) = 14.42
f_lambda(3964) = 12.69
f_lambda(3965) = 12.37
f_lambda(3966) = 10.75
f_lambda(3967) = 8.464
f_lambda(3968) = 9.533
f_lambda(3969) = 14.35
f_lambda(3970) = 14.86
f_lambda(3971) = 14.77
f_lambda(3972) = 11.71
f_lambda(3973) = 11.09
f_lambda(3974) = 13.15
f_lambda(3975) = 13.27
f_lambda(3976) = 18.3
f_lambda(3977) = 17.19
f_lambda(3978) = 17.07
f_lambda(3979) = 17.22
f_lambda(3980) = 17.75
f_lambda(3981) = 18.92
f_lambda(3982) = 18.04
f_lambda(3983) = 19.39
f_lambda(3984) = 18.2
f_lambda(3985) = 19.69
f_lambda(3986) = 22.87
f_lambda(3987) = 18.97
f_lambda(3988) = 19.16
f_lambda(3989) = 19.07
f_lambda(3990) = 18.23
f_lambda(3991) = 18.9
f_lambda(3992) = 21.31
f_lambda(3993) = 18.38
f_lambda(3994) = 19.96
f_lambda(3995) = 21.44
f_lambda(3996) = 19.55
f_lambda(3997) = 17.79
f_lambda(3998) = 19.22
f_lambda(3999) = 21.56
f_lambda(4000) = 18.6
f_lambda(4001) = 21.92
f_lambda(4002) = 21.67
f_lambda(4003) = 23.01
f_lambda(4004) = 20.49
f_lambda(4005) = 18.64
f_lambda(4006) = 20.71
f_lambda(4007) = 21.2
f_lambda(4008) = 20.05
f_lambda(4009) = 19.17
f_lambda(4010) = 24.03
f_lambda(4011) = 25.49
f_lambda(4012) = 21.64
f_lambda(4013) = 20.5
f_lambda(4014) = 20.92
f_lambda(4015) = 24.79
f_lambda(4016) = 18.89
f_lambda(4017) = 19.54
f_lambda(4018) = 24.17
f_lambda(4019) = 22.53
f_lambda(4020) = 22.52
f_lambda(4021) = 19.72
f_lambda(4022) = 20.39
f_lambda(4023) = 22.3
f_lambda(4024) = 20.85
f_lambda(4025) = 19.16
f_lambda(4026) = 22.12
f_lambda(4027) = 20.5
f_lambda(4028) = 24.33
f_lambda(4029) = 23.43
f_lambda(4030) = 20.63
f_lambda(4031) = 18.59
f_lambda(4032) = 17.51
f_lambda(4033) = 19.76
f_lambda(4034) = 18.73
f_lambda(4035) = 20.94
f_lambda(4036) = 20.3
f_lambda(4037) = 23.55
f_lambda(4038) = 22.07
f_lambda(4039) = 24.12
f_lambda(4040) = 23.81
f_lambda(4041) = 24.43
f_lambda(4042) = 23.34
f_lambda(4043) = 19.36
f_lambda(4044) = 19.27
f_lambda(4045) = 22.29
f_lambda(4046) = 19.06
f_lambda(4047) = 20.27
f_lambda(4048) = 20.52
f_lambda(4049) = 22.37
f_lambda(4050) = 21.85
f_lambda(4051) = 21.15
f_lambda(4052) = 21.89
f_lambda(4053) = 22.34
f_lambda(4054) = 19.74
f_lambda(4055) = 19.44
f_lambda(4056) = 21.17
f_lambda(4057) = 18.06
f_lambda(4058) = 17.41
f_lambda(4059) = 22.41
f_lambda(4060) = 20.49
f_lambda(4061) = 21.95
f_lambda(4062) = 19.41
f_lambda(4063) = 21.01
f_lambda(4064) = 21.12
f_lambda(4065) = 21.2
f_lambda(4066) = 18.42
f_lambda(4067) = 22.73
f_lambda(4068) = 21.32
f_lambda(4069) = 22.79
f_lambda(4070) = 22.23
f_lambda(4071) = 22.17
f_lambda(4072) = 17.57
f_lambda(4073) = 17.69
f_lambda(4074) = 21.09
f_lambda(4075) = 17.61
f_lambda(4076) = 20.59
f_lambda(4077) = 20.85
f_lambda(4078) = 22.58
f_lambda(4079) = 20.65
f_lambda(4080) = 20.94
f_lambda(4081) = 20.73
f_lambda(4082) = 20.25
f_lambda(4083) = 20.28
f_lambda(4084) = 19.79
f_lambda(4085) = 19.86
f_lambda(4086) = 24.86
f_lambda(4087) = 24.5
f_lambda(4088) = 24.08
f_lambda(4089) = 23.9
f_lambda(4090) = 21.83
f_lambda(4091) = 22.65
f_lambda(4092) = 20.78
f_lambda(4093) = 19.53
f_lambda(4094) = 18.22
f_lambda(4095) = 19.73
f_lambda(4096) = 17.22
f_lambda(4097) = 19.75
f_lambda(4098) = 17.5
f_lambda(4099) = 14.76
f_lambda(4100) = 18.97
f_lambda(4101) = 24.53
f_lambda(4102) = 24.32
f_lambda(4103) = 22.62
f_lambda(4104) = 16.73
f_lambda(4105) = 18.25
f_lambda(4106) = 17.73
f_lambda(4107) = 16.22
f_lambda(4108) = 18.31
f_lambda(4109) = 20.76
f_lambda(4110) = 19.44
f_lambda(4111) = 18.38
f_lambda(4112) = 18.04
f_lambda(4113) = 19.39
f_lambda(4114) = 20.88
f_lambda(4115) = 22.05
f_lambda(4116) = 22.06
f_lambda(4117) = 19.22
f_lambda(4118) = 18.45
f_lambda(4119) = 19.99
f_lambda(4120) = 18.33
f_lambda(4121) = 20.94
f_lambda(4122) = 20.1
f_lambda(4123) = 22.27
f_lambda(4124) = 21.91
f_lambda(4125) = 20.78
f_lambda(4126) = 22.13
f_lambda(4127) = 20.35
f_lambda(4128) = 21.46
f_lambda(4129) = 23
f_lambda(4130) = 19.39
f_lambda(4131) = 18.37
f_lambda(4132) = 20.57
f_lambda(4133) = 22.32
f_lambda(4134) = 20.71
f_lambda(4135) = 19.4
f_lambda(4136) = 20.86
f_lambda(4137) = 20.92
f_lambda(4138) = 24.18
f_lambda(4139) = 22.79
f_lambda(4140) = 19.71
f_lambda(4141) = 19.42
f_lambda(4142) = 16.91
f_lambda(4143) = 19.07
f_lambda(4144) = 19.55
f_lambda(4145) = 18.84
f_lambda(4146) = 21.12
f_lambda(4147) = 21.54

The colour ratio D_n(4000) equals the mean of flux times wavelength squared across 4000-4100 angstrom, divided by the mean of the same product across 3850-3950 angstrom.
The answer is 1.43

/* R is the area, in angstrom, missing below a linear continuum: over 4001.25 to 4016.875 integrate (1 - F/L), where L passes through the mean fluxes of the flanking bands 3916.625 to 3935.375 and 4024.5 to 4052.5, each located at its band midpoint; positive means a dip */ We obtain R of -1.6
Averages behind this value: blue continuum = 14.2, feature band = 21.4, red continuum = 21.3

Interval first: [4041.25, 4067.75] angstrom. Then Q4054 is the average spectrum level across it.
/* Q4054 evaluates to 20.7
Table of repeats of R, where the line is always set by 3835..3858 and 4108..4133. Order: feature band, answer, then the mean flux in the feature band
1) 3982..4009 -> -3.31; 19.9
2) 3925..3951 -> 2.96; 14.7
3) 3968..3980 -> 1.81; 14.7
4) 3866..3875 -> -0.91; 16.7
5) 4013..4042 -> -4.78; 21.5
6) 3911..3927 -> -0.93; 17.1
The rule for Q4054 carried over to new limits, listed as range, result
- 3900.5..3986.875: 15.9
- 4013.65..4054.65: 21.3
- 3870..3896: 15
